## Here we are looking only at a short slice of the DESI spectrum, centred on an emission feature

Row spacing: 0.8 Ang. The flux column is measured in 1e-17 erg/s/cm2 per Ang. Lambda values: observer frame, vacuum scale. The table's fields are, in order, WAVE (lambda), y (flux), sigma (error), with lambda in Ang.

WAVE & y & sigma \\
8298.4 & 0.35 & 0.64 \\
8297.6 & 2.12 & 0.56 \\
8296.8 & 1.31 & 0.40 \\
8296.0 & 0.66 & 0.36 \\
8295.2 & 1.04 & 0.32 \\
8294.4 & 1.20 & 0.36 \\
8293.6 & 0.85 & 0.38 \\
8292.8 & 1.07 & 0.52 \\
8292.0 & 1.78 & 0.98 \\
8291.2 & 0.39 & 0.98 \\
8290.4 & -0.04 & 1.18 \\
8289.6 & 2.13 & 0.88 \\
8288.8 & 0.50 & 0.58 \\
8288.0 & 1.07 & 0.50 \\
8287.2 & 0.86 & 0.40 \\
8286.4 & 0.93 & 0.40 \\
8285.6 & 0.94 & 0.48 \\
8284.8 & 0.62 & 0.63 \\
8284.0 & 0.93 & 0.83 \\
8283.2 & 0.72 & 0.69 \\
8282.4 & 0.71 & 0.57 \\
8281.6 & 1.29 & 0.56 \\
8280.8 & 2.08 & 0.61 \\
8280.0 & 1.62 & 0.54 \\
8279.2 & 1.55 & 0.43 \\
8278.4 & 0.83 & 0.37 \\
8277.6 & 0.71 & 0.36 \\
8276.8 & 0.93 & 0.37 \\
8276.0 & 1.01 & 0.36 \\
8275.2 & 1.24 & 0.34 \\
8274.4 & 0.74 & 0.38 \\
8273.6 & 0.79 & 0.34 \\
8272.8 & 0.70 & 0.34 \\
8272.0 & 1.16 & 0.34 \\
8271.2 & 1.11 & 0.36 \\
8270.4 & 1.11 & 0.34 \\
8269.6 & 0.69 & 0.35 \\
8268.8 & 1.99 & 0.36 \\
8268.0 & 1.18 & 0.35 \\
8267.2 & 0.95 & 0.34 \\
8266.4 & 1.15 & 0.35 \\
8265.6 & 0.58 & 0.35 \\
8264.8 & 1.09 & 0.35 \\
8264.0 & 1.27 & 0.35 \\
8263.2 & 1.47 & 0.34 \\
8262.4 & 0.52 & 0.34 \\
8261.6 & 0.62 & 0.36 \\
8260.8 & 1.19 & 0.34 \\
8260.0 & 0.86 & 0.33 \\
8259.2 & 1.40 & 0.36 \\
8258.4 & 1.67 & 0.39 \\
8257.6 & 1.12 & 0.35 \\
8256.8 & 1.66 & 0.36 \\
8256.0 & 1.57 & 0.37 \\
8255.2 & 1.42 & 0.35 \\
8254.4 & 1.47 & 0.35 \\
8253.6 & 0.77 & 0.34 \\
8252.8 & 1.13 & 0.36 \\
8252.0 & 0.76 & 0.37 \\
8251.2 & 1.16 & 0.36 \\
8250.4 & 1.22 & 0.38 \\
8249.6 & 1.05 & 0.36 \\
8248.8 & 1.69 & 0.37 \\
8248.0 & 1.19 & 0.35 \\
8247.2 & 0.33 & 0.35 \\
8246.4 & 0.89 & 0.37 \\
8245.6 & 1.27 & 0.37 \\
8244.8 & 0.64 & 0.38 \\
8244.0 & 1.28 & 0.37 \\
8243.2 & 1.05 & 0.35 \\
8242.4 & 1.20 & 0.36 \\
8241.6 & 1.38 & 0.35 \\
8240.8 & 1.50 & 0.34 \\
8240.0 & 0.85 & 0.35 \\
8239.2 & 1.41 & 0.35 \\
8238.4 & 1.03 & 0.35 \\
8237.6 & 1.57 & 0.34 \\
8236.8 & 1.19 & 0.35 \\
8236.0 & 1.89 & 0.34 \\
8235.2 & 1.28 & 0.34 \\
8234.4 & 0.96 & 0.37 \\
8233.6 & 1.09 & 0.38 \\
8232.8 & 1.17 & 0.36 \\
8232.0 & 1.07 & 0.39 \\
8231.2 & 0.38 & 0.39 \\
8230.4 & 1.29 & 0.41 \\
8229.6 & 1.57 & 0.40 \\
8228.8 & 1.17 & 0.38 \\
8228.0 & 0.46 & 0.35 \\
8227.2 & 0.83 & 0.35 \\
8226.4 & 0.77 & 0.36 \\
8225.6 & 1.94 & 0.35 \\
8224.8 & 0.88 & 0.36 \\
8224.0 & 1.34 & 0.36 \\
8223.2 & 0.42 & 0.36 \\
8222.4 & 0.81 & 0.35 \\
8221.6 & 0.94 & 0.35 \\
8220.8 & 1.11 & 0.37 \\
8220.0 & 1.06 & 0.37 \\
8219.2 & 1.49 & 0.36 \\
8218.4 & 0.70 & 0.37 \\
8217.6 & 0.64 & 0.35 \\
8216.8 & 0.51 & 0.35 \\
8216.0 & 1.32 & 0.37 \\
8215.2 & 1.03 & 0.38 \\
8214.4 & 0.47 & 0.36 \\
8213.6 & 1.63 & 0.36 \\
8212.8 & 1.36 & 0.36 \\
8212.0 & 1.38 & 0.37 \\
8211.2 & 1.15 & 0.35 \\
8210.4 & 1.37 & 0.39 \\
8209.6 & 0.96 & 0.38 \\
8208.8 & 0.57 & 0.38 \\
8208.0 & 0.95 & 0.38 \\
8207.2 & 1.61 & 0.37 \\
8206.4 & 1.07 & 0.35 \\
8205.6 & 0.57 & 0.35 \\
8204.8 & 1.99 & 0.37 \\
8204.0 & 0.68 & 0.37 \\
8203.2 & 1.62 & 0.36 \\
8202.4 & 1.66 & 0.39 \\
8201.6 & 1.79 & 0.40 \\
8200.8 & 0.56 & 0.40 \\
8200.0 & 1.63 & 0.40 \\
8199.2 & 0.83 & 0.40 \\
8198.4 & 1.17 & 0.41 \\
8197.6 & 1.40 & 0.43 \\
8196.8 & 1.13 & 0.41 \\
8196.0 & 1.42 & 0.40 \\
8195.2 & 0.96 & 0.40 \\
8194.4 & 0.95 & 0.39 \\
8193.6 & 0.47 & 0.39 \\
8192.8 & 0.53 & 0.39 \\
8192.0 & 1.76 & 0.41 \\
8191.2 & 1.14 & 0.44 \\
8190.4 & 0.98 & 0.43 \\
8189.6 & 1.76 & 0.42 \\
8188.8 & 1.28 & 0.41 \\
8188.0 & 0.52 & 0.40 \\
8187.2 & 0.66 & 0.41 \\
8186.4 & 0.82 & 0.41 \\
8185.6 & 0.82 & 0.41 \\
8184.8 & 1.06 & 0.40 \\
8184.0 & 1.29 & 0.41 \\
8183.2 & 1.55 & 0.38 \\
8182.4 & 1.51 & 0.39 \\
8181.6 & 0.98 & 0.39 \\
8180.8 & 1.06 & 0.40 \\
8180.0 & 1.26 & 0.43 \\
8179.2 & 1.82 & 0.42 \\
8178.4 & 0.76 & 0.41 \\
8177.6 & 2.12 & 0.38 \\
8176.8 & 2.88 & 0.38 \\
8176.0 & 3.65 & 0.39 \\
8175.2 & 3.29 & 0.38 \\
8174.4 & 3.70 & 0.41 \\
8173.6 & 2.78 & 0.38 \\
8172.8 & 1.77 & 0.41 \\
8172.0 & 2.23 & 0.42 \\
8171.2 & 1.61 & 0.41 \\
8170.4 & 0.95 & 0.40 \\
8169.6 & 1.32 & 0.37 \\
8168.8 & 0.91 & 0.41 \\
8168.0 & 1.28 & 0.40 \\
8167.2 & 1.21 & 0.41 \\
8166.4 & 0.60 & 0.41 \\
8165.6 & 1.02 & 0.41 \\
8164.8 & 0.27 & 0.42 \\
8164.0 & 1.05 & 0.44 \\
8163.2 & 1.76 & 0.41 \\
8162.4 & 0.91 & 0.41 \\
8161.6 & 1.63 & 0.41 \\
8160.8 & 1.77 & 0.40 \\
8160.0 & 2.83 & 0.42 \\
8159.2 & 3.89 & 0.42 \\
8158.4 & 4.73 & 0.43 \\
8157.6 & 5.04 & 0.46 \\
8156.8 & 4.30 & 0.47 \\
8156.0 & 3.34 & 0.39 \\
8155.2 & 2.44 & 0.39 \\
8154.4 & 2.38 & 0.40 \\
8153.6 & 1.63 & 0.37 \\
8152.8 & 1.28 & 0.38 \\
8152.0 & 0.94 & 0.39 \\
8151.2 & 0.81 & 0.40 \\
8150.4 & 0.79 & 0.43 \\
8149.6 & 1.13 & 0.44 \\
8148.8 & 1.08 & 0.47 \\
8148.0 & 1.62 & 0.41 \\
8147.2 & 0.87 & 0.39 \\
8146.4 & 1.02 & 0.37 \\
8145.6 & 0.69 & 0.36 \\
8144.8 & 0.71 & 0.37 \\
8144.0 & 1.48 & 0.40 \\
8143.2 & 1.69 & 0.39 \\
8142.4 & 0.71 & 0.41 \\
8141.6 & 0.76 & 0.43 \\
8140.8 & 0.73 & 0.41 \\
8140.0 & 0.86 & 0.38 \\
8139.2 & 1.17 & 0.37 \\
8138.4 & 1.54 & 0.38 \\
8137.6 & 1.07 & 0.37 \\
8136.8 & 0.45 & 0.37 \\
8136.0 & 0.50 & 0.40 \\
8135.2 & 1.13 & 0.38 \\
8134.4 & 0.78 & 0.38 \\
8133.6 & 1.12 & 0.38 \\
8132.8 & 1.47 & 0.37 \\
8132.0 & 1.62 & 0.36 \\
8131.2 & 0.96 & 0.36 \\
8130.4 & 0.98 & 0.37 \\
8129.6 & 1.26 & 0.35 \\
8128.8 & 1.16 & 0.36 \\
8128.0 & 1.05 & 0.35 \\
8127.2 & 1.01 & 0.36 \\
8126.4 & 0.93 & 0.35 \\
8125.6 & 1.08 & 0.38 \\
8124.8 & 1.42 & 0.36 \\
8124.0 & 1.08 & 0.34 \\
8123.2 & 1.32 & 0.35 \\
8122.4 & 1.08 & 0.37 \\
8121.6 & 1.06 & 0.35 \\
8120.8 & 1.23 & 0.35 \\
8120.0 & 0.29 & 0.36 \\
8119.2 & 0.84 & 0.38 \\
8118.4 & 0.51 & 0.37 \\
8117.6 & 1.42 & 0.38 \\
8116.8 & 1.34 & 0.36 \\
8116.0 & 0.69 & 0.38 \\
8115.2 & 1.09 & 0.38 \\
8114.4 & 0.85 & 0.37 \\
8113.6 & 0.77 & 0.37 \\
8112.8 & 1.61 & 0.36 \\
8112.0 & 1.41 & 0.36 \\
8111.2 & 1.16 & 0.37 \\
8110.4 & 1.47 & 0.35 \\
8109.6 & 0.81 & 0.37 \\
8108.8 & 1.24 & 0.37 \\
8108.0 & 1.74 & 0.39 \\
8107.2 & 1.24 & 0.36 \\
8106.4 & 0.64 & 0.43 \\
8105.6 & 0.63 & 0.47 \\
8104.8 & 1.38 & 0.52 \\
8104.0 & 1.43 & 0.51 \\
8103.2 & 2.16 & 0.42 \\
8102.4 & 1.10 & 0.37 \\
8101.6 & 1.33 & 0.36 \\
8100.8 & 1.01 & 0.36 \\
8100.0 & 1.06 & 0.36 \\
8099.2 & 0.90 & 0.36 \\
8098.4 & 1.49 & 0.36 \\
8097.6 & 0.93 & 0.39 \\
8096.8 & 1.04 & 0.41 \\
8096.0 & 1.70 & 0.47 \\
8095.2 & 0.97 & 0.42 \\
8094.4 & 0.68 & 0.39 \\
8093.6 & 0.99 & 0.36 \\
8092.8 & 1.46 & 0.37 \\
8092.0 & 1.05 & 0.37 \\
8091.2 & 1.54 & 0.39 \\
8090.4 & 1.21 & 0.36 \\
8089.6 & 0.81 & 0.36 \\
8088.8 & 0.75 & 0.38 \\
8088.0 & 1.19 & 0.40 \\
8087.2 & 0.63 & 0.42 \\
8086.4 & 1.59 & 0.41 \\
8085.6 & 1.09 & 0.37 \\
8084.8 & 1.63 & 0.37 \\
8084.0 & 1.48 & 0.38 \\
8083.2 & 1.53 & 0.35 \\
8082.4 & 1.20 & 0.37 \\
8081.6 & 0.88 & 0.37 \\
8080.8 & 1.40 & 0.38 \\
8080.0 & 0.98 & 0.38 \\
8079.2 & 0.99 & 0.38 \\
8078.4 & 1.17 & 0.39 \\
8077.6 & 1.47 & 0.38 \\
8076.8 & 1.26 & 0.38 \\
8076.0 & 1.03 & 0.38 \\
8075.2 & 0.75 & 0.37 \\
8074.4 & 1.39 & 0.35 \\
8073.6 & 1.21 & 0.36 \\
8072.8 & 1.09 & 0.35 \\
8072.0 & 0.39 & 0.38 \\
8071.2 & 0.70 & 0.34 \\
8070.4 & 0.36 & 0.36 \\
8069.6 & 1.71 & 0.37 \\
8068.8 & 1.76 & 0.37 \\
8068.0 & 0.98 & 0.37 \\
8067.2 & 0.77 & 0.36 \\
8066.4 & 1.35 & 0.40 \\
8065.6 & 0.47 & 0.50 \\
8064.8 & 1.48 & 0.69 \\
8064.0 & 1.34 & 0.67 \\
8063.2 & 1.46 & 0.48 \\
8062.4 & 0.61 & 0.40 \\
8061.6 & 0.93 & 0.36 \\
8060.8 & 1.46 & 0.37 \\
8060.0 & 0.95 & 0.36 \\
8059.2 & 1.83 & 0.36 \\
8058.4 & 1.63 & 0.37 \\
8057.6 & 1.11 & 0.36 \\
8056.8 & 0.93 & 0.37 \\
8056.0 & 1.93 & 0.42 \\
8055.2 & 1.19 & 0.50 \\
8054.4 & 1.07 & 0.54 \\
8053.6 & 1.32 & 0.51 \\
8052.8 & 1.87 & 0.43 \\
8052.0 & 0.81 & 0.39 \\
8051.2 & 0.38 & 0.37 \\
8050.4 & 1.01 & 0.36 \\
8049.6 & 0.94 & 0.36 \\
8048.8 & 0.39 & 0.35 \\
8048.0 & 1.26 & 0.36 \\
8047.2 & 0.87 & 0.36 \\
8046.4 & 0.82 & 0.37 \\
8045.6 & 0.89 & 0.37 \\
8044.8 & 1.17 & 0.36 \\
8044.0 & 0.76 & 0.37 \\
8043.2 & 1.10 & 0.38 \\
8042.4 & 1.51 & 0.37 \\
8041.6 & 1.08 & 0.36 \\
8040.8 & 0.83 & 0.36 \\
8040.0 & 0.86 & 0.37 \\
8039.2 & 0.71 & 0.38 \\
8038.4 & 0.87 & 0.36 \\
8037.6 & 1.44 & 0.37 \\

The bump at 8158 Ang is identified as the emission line [S II] 6716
